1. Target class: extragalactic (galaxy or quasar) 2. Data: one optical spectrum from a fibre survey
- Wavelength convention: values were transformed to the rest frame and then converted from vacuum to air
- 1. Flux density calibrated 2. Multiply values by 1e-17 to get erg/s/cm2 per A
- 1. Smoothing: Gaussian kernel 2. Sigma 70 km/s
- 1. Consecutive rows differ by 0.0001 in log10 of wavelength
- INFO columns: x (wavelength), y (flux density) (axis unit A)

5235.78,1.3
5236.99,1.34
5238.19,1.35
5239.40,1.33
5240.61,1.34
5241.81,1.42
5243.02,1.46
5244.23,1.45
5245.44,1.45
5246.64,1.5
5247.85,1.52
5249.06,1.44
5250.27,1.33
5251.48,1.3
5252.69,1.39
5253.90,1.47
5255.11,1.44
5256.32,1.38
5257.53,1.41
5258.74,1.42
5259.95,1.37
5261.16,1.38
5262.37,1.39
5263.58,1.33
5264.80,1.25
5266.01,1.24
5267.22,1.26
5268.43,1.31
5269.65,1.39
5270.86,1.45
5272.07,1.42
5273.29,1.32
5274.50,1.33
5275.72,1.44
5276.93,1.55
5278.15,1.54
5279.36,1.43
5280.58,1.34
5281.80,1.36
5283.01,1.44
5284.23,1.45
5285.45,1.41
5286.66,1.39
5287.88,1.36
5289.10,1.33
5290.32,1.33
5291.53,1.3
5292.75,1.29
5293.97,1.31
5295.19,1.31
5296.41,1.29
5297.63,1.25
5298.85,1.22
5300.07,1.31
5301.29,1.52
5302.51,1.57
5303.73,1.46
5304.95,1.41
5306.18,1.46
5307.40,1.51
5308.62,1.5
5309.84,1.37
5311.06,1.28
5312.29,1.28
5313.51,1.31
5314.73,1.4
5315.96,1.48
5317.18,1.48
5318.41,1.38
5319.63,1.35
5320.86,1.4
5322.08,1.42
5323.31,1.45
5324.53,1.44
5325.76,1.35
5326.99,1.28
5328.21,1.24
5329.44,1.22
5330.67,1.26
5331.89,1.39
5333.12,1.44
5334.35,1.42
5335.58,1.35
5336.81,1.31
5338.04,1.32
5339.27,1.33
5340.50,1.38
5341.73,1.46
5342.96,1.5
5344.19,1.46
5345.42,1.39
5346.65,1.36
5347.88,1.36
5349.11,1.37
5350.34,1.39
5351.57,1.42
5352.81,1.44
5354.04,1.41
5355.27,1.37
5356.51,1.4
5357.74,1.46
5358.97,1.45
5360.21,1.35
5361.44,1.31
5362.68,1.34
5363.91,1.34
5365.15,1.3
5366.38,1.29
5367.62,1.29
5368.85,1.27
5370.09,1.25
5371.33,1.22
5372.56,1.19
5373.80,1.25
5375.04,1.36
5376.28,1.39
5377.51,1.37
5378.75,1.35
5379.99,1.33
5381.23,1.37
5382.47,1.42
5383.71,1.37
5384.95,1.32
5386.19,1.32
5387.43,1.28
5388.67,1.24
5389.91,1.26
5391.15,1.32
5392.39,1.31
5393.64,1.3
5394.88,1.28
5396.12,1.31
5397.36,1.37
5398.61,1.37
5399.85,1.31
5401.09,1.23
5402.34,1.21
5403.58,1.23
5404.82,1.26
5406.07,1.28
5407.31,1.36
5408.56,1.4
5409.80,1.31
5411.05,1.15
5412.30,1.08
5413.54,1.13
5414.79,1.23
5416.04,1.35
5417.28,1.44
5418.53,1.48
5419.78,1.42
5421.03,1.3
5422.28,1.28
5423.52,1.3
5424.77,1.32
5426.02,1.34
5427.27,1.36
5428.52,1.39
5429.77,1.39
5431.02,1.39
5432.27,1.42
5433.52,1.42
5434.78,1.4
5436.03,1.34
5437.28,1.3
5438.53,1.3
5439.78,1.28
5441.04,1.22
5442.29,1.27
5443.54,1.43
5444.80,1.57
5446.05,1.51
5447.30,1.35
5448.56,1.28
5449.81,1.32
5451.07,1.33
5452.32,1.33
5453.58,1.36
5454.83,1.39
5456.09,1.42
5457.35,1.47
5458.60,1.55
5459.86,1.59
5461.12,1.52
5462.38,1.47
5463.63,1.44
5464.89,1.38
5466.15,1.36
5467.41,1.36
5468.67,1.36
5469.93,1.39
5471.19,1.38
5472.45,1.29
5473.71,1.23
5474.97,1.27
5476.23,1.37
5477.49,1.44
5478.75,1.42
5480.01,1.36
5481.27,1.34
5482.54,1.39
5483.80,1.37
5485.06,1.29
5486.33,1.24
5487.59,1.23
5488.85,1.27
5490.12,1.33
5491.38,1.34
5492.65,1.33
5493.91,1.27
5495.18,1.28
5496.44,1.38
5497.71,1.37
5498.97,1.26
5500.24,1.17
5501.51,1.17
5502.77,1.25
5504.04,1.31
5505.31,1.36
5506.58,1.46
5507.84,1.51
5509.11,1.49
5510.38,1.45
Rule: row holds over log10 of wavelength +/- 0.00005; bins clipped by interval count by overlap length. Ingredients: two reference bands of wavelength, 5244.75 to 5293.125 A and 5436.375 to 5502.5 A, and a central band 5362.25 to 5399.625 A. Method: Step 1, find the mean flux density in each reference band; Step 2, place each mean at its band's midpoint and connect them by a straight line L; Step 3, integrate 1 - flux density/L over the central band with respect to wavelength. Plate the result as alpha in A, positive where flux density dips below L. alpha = 1.5 A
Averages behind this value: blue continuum 1.39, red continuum 1.35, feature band 1.31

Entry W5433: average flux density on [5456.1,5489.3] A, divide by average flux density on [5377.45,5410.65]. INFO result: 1.05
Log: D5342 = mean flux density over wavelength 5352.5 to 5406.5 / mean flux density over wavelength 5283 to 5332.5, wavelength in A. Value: 0.96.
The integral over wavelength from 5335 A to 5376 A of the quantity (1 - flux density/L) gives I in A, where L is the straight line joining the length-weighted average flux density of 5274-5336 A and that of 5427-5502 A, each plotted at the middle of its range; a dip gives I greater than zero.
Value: 0.6 A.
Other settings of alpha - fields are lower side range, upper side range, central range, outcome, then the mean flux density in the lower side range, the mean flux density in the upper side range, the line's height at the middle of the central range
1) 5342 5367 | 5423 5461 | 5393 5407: 1.0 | 1.39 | 1.38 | 1.38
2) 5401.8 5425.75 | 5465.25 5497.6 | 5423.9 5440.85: -0.6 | 1.29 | 1.33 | 1.3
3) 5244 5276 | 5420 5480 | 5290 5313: 0.2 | 1.38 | 1.37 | 1.38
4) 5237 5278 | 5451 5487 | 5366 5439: 3.8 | 1.39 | 1.38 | 1.39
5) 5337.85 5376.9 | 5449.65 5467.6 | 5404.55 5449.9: 2.2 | 1.36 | 1.42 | 1.4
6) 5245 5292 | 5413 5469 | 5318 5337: 0.4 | 1.39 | 1.38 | 1.38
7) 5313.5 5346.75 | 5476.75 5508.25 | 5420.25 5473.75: -1.5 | 1.38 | 1.32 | 1.34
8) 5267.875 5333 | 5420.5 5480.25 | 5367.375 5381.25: 0.8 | 1.38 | 1.37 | 1.38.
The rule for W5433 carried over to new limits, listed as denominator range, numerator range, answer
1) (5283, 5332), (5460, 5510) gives 0.98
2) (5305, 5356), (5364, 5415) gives 0.93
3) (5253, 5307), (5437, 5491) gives 0.99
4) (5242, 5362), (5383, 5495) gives 0.97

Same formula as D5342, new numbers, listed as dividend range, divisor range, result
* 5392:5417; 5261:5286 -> 0.92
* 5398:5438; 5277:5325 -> 0.95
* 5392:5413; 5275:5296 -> 0.92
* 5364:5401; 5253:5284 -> 0.94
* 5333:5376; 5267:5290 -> 0.97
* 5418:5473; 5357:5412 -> 1.05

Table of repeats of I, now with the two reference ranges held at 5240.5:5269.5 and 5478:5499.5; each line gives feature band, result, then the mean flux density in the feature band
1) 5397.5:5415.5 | 1.18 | 1.26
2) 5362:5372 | 0.51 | 1.29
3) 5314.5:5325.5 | -0.42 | 1.42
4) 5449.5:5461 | -0.80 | 1.42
